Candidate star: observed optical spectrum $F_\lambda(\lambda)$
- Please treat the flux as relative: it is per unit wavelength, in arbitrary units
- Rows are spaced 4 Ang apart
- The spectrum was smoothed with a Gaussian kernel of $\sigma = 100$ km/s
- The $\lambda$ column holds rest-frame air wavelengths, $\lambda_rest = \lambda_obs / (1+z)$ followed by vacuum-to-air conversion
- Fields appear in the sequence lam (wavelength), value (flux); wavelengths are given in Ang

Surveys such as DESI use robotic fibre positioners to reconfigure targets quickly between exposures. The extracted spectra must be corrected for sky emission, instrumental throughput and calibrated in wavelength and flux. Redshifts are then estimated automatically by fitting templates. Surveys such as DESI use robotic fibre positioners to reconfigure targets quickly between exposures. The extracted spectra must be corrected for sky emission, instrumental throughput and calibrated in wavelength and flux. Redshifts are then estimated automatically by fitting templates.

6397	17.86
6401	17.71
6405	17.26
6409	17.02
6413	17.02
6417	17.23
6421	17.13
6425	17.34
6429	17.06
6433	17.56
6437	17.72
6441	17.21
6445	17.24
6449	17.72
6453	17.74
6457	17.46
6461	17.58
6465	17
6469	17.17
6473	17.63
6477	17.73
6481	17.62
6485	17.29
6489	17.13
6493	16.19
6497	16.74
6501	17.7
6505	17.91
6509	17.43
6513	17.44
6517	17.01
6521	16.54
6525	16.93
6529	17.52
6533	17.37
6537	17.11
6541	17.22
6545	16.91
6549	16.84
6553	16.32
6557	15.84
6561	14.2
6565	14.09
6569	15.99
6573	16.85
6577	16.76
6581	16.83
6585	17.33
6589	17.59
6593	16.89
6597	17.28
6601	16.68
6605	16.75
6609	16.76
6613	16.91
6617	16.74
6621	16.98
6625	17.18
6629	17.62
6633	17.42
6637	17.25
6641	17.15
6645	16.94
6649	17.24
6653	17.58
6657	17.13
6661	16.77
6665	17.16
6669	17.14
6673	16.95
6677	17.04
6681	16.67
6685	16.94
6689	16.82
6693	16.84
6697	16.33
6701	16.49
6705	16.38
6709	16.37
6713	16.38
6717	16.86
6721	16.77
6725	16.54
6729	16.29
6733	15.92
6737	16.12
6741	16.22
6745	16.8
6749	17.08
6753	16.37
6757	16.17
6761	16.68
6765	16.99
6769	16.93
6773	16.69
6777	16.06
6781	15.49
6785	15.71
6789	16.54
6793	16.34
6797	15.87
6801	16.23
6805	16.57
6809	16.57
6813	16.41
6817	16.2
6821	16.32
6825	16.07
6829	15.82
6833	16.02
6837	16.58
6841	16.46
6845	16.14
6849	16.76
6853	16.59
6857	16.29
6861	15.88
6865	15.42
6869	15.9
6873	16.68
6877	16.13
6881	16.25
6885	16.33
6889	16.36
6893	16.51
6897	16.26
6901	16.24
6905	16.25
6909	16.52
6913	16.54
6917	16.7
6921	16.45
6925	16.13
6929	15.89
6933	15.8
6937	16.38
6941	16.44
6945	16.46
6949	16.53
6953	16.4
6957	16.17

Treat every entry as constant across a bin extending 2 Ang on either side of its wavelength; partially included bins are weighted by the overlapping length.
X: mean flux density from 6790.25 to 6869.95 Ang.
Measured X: 16.2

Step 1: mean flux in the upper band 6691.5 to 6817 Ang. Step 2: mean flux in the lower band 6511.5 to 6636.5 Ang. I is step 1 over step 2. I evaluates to 0.98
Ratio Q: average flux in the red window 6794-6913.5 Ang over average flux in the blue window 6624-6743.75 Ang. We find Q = 0.97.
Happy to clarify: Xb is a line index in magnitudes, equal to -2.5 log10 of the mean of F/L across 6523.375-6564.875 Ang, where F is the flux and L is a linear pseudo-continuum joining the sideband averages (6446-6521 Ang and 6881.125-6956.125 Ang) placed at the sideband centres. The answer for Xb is 0.04 mag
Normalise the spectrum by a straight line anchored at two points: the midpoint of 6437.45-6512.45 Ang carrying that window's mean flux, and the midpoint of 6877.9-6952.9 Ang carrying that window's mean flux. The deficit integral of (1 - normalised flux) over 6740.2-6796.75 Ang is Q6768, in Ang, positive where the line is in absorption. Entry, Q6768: 0.9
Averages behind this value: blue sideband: 17.4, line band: 16.4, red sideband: 16.3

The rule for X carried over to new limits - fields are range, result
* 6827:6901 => 16.2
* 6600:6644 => 17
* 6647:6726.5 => 16.8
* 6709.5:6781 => 16.5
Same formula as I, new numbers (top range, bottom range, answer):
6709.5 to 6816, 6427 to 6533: 0.95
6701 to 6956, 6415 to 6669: 0.96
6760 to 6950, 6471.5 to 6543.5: 0.94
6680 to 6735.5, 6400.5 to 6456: 0.95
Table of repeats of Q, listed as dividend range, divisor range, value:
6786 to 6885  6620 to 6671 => 0.94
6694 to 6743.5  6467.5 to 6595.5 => 0.97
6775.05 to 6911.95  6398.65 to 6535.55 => 0.94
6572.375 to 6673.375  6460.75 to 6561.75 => 1.00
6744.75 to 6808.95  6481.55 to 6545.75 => 0.96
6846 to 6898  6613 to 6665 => 0.95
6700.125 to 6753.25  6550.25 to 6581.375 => 1.04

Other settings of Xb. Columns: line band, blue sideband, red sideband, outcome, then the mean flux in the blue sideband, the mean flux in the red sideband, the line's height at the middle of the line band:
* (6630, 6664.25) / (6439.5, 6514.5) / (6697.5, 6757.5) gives -0.03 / 17.4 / 16.5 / 16.7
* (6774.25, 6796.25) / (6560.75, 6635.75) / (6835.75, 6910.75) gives 0.03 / 16.7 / 16.3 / 16.4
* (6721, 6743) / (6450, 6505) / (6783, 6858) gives 0.02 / 17.3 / 16.3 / 16.6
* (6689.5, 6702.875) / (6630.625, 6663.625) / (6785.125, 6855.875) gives 0.02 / 17.2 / 16.3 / 16.9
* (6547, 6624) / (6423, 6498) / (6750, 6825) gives 0.03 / 17.3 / 16.3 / 17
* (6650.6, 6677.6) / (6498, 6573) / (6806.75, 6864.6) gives -0.04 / 16.7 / 16.3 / 16.5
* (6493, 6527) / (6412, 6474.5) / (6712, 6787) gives 0.00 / 17.4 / 16.4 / 17.2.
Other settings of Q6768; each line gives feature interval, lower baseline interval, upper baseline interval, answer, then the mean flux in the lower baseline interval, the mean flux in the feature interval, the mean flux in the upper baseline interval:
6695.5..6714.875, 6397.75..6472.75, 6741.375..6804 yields 0.2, 17.4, 16.4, 16.4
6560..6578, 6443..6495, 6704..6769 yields 1.5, 17.3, 15.6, 16.5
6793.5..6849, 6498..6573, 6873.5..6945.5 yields 0.5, 16.7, 16.3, 16.3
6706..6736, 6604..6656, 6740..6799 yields 0.4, 17.1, 16.4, 16.4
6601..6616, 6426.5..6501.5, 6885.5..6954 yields 0.2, 17.3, 16.8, 16.3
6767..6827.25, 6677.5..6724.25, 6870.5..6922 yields 0.9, 16.6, 16.3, 16.4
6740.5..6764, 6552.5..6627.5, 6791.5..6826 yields -0.3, 16.5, 16.6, 16.3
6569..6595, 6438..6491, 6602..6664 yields 0.3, 17.4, 17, 17.1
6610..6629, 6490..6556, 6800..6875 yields -0.2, 17.1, 17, 16.3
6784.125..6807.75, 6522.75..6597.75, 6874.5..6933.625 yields 0.2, 16.6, 16.2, 16.3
